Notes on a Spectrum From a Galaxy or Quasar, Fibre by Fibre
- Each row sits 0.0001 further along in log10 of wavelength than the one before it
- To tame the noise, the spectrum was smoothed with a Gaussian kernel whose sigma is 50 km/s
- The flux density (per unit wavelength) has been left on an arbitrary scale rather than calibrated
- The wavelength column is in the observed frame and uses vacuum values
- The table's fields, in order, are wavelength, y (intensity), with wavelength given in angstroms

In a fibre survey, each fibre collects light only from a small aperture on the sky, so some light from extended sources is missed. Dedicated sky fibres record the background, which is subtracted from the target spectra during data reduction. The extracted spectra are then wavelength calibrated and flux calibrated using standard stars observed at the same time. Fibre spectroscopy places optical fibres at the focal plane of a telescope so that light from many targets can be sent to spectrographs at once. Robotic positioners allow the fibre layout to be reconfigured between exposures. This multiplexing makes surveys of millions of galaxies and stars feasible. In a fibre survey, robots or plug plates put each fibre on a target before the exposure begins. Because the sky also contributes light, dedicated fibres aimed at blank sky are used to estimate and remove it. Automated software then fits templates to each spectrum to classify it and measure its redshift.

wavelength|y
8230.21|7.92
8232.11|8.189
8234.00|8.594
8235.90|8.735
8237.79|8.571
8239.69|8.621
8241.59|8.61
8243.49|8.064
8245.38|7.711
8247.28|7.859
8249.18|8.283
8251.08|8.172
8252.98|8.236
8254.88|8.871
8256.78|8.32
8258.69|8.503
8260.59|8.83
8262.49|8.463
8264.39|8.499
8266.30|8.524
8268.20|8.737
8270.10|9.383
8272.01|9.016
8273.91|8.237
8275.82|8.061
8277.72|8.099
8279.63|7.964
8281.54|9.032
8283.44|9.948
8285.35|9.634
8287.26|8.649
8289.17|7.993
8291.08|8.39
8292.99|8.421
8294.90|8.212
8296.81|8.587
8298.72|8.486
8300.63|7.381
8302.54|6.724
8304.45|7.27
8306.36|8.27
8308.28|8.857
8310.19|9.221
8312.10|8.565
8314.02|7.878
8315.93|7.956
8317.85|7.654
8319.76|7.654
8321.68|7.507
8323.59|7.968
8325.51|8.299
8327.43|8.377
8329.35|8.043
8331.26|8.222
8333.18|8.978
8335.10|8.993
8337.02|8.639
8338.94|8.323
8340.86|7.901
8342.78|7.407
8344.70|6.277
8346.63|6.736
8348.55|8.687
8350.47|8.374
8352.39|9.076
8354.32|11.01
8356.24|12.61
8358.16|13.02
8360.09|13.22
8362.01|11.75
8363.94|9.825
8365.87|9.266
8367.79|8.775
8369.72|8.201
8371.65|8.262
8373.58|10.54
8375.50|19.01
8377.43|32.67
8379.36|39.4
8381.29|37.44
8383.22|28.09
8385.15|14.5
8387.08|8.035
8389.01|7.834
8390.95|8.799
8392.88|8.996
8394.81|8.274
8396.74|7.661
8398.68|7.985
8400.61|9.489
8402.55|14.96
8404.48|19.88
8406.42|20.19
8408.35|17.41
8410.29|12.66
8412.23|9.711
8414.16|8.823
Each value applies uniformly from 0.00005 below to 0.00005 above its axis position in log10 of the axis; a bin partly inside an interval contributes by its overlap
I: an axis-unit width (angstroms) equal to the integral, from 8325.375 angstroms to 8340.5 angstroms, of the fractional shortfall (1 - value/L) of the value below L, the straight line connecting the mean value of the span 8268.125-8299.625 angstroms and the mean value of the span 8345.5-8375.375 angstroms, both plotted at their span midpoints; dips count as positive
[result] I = 1.82 angstroms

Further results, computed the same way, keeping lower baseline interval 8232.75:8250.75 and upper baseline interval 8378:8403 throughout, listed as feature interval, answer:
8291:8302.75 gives 3.18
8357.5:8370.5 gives 3.48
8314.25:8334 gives 6.98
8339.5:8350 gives 4.67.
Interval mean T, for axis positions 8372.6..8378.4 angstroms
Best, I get 20.7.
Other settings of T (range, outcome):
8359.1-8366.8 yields 11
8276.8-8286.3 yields 8.94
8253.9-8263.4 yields 8.59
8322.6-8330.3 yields 8.17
